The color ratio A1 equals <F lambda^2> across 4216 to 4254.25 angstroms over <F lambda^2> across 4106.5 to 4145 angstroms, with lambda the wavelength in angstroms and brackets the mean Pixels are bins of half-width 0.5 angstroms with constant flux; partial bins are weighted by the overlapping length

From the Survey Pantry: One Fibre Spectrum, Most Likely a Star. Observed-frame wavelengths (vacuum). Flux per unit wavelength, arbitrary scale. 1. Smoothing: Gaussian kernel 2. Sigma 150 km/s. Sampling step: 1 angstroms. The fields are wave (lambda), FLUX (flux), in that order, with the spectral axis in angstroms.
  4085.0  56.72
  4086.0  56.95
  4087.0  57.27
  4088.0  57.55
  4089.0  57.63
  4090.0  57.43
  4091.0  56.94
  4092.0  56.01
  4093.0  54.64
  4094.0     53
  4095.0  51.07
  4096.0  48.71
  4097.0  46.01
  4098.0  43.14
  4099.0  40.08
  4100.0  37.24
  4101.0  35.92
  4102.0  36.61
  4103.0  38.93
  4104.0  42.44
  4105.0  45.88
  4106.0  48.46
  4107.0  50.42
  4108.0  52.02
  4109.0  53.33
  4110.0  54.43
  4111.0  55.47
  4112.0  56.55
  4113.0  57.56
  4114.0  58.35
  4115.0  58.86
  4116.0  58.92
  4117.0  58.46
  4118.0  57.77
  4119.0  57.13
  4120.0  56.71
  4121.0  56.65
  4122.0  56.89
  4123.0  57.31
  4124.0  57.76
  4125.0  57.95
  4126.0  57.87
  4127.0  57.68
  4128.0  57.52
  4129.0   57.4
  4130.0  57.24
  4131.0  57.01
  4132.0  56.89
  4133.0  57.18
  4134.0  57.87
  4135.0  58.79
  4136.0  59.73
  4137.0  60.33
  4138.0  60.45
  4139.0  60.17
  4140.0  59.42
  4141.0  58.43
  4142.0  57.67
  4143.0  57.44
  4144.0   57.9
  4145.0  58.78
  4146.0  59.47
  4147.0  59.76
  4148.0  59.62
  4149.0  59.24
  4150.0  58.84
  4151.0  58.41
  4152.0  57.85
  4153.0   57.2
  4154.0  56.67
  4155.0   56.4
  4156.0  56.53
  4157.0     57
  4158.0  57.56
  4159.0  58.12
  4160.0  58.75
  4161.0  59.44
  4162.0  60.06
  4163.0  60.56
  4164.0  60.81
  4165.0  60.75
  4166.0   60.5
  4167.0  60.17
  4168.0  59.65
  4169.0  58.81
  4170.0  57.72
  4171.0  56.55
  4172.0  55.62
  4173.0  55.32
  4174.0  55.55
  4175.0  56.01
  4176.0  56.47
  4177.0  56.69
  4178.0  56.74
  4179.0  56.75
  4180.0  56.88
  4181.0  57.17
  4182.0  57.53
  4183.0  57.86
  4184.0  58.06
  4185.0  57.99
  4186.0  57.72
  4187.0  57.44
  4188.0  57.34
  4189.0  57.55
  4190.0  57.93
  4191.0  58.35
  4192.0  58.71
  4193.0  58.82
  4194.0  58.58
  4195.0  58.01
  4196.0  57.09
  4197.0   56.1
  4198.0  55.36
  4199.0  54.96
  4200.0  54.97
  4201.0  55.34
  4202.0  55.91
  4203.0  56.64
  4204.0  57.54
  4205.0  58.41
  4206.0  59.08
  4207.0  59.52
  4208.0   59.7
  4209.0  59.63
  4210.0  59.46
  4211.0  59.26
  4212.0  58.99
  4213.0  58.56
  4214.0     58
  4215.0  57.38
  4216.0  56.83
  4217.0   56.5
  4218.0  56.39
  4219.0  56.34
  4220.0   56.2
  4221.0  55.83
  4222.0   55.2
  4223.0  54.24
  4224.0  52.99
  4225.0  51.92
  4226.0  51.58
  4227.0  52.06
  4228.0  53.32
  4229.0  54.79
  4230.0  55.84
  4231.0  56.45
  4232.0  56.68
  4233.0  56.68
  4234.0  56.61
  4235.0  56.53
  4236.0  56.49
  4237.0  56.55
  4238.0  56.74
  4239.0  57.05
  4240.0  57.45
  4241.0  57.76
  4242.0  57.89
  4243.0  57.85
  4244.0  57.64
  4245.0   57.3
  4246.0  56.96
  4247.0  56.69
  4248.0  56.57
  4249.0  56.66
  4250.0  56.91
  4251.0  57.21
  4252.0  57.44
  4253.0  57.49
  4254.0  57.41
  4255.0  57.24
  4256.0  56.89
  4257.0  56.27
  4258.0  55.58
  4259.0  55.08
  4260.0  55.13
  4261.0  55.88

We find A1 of 1.03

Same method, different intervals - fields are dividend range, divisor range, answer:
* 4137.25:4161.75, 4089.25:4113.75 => 1.22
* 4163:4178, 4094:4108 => 1.36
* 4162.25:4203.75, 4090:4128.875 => 1.14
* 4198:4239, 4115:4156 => 1.01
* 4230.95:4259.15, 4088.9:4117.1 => 1.21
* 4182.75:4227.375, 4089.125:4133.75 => 1.13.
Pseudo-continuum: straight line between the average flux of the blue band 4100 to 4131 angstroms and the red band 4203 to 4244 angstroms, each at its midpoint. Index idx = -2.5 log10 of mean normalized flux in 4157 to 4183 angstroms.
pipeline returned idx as -0.06 mag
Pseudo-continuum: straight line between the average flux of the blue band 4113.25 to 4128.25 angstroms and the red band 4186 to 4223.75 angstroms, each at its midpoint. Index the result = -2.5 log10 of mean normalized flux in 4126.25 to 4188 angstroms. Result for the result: -0.01 mag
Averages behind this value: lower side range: 57.7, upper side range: 57.3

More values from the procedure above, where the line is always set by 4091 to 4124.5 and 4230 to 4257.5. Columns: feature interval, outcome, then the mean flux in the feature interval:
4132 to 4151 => -0.12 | 58.9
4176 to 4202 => -0.05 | 57.2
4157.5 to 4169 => -0.11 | 59.6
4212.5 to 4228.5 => 0.02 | 55.2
